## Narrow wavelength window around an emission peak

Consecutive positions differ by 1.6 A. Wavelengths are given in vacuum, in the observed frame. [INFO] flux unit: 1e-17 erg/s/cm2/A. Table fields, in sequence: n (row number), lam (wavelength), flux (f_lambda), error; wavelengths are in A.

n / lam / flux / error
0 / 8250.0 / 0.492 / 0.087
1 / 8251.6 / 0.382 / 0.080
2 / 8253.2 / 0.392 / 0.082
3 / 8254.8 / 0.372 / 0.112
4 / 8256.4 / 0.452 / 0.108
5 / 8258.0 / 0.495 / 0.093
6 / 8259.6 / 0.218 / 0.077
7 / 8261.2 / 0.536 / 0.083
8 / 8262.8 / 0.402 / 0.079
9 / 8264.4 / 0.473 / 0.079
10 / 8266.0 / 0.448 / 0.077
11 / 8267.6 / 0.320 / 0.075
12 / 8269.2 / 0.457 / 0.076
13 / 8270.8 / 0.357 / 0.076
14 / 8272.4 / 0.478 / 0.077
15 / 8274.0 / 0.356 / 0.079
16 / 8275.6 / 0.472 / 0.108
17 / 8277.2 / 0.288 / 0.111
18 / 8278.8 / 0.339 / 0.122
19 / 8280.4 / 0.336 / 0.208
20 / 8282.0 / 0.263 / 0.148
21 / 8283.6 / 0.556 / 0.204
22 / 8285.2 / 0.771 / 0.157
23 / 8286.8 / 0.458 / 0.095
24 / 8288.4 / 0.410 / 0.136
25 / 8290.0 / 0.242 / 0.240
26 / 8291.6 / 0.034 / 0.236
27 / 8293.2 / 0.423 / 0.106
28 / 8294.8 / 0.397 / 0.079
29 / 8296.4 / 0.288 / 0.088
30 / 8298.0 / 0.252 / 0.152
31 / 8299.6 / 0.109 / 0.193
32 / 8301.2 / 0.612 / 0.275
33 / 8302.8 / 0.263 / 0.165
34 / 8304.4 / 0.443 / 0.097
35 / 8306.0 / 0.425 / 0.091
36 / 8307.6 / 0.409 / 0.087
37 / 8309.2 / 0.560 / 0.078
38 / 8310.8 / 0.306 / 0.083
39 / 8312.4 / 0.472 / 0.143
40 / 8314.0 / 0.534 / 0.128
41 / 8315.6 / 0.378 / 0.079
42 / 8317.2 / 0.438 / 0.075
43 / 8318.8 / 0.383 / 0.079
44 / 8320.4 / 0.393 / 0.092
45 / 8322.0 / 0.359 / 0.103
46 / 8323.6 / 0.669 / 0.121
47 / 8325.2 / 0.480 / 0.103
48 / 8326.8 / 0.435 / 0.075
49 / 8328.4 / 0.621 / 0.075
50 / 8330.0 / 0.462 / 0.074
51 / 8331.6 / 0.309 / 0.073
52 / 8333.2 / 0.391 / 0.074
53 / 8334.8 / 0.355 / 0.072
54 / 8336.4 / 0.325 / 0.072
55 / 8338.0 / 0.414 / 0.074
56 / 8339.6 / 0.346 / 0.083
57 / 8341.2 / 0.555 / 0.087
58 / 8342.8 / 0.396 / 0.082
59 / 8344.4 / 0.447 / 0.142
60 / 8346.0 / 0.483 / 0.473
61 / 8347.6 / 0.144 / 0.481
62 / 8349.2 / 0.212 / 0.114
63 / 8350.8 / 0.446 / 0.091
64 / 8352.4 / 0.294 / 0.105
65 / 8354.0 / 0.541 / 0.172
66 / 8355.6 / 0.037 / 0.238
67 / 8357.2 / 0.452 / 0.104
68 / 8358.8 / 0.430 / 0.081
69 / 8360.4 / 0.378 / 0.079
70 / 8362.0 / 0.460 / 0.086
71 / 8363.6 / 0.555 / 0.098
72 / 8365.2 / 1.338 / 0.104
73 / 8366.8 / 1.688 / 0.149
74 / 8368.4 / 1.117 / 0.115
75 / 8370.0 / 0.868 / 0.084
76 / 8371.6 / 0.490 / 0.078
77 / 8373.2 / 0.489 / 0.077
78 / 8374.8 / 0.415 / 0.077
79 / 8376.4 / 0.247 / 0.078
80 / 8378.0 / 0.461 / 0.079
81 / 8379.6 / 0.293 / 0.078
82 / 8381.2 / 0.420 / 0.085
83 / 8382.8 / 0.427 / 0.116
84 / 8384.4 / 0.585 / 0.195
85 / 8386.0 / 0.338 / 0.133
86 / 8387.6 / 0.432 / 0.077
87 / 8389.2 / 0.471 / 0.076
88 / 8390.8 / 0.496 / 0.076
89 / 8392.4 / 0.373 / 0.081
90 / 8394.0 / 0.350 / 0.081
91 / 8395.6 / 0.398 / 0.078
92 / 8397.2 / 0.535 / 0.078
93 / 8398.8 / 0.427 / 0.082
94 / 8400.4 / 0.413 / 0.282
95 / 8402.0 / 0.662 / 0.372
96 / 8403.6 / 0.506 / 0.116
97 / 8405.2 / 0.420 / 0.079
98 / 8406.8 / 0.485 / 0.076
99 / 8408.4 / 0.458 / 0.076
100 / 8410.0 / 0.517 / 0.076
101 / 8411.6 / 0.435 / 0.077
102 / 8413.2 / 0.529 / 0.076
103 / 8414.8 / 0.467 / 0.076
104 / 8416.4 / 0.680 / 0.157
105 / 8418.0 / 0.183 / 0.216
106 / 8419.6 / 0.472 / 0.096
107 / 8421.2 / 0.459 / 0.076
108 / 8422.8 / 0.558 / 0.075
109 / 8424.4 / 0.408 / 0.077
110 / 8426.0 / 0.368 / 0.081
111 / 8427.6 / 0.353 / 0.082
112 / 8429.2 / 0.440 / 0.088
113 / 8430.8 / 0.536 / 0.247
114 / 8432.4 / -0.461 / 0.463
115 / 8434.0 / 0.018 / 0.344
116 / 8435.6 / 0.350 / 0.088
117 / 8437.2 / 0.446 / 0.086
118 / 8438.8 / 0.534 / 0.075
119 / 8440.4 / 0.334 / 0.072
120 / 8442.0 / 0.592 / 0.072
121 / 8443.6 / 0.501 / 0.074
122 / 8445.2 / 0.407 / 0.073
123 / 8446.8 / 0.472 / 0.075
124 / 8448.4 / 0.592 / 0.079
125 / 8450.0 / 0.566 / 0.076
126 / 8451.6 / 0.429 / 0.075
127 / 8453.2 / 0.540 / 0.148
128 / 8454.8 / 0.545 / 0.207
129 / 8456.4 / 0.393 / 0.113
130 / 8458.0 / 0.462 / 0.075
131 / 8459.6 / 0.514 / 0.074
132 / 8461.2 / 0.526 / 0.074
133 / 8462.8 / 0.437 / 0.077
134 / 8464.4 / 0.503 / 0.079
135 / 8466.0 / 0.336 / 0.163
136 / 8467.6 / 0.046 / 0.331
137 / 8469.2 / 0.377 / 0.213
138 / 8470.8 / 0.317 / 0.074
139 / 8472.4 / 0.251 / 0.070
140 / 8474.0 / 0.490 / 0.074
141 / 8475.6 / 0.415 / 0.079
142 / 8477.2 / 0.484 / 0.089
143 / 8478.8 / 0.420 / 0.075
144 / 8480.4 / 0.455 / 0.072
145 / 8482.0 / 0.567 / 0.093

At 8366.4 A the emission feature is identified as Hgamma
